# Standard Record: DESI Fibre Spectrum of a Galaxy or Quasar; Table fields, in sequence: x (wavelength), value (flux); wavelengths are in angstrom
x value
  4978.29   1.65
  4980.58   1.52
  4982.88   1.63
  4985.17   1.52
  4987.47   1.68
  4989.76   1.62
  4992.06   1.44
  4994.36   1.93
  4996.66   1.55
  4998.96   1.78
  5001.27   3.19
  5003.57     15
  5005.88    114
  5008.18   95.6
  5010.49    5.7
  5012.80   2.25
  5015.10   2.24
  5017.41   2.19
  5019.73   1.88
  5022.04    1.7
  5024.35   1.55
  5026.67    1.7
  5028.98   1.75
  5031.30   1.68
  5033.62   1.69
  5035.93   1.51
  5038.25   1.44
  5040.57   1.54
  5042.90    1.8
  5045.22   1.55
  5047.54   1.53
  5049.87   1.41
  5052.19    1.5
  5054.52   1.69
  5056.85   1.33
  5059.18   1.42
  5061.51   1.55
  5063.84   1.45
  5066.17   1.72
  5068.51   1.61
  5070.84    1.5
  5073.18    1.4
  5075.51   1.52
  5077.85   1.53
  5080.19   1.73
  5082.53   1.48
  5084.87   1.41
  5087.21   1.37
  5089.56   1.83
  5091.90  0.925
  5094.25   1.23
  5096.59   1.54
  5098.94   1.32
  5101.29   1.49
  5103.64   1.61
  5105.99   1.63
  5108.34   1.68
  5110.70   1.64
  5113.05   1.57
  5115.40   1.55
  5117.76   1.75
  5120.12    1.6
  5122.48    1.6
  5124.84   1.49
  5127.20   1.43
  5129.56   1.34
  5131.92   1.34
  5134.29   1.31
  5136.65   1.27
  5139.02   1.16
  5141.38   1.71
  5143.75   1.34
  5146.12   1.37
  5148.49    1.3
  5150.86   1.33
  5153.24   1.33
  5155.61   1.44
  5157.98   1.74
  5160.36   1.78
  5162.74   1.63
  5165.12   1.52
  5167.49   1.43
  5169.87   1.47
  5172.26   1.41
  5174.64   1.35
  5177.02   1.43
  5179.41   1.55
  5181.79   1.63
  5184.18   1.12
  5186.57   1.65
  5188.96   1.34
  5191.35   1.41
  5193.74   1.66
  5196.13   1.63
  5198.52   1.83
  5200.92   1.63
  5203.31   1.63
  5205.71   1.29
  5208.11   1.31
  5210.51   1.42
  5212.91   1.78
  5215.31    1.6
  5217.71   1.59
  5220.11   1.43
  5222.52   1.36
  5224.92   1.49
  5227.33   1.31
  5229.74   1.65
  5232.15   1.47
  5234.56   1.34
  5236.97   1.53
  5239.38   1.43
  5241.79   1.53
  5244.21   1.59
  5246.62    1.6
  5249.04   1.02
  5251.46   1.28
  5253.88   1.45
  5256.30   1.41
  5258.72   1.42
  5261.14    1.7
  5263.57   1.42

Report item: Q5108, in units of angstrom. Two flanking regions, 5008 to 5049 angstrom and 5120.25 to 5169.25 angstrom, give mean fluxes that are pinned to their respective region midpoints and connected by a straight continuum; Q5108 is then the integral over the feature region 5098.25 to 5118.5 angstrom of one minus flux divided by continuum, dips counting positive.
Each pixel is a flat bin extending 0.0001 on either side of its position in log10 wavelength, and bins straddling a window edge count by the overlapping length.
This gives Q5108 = 7.6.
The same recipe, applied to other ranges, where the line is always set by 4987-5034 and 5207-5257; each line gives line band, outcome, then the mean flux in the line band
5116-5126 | 7.7 angstrom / 1.61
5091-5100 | 7.7 angstrom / 1.26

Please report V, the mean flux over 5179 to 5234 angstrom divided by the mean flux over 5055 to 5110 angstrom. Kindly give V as 1.01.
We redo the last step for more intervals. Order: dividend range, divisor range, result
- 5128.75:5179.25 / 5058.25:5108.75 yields 0.96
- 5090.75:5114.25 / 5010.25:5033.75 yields 0.70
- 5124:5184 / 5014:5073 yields 0.88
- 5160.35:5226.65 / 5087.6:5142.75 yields 1.02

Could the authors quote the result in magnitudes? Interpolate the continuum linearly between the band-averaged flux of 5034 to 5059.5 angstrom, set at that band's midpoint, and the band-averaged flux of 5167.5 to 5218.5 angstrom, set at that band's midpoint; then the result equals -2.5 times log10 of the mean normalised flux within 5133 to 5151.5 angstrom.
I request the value 0.126 mag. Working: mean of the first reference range 1.53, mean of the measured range 1.35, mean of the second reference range 1.51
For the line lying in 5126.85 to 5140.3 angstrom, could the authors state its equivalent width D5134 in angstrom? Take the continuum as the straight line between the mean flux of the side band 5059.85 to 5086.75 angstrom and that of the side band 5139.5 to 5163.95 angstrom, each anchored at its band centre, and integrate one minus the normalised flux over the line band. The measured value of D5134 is 1.7 angstrom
